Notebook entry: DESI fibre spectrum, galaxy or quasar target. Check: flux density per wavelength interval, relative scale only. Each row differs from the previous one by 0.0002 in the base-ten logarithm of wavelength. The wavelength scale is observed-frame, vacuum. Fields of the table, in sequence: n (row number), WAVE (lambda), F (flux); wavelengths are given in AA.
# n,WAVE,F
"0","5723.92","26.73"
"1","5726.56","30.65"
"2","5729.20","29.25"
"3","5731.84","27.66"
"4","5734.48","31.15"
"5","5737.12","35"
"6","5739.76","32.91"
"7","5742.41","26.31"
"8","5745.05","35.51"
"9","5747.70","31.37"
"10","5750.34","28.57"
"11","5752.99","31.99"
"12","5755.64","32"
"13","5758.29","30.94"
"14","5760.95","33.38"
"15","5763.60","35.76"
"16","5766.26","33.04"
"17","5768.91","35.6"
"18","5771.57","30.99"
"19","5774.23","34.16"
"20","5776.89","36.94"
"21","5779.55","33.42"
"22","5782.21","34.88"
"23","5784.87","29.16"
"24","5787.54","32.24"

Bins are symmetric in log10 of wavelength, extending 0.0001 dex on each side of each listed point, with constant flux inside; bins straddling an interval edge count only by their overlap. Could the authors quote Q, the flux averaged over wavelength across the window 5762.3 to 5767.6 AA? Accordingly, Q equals 34.4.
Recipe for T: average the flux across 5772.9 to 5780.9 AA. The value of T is 34.9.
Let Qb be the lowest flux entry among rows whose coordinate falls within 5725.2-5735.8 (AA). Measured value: 27.66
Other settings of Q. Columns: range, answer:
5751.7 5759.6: 31.6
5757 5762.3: 32.2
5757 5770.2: 33.7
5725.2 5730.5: 29.9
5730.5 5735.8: 29.4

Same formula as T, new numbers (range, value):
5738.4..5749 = 31.5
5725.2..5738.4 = 30.7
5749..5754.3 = 30.3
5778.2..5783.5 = 34.2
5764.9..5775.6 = 33.5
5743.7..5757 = 31.9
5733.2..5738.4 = 33.1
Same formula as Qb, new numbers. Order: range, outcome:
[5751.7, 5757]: 31.99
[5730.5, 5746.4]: 26.31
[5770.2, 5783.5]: 30.99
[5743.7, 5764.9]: 28.57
